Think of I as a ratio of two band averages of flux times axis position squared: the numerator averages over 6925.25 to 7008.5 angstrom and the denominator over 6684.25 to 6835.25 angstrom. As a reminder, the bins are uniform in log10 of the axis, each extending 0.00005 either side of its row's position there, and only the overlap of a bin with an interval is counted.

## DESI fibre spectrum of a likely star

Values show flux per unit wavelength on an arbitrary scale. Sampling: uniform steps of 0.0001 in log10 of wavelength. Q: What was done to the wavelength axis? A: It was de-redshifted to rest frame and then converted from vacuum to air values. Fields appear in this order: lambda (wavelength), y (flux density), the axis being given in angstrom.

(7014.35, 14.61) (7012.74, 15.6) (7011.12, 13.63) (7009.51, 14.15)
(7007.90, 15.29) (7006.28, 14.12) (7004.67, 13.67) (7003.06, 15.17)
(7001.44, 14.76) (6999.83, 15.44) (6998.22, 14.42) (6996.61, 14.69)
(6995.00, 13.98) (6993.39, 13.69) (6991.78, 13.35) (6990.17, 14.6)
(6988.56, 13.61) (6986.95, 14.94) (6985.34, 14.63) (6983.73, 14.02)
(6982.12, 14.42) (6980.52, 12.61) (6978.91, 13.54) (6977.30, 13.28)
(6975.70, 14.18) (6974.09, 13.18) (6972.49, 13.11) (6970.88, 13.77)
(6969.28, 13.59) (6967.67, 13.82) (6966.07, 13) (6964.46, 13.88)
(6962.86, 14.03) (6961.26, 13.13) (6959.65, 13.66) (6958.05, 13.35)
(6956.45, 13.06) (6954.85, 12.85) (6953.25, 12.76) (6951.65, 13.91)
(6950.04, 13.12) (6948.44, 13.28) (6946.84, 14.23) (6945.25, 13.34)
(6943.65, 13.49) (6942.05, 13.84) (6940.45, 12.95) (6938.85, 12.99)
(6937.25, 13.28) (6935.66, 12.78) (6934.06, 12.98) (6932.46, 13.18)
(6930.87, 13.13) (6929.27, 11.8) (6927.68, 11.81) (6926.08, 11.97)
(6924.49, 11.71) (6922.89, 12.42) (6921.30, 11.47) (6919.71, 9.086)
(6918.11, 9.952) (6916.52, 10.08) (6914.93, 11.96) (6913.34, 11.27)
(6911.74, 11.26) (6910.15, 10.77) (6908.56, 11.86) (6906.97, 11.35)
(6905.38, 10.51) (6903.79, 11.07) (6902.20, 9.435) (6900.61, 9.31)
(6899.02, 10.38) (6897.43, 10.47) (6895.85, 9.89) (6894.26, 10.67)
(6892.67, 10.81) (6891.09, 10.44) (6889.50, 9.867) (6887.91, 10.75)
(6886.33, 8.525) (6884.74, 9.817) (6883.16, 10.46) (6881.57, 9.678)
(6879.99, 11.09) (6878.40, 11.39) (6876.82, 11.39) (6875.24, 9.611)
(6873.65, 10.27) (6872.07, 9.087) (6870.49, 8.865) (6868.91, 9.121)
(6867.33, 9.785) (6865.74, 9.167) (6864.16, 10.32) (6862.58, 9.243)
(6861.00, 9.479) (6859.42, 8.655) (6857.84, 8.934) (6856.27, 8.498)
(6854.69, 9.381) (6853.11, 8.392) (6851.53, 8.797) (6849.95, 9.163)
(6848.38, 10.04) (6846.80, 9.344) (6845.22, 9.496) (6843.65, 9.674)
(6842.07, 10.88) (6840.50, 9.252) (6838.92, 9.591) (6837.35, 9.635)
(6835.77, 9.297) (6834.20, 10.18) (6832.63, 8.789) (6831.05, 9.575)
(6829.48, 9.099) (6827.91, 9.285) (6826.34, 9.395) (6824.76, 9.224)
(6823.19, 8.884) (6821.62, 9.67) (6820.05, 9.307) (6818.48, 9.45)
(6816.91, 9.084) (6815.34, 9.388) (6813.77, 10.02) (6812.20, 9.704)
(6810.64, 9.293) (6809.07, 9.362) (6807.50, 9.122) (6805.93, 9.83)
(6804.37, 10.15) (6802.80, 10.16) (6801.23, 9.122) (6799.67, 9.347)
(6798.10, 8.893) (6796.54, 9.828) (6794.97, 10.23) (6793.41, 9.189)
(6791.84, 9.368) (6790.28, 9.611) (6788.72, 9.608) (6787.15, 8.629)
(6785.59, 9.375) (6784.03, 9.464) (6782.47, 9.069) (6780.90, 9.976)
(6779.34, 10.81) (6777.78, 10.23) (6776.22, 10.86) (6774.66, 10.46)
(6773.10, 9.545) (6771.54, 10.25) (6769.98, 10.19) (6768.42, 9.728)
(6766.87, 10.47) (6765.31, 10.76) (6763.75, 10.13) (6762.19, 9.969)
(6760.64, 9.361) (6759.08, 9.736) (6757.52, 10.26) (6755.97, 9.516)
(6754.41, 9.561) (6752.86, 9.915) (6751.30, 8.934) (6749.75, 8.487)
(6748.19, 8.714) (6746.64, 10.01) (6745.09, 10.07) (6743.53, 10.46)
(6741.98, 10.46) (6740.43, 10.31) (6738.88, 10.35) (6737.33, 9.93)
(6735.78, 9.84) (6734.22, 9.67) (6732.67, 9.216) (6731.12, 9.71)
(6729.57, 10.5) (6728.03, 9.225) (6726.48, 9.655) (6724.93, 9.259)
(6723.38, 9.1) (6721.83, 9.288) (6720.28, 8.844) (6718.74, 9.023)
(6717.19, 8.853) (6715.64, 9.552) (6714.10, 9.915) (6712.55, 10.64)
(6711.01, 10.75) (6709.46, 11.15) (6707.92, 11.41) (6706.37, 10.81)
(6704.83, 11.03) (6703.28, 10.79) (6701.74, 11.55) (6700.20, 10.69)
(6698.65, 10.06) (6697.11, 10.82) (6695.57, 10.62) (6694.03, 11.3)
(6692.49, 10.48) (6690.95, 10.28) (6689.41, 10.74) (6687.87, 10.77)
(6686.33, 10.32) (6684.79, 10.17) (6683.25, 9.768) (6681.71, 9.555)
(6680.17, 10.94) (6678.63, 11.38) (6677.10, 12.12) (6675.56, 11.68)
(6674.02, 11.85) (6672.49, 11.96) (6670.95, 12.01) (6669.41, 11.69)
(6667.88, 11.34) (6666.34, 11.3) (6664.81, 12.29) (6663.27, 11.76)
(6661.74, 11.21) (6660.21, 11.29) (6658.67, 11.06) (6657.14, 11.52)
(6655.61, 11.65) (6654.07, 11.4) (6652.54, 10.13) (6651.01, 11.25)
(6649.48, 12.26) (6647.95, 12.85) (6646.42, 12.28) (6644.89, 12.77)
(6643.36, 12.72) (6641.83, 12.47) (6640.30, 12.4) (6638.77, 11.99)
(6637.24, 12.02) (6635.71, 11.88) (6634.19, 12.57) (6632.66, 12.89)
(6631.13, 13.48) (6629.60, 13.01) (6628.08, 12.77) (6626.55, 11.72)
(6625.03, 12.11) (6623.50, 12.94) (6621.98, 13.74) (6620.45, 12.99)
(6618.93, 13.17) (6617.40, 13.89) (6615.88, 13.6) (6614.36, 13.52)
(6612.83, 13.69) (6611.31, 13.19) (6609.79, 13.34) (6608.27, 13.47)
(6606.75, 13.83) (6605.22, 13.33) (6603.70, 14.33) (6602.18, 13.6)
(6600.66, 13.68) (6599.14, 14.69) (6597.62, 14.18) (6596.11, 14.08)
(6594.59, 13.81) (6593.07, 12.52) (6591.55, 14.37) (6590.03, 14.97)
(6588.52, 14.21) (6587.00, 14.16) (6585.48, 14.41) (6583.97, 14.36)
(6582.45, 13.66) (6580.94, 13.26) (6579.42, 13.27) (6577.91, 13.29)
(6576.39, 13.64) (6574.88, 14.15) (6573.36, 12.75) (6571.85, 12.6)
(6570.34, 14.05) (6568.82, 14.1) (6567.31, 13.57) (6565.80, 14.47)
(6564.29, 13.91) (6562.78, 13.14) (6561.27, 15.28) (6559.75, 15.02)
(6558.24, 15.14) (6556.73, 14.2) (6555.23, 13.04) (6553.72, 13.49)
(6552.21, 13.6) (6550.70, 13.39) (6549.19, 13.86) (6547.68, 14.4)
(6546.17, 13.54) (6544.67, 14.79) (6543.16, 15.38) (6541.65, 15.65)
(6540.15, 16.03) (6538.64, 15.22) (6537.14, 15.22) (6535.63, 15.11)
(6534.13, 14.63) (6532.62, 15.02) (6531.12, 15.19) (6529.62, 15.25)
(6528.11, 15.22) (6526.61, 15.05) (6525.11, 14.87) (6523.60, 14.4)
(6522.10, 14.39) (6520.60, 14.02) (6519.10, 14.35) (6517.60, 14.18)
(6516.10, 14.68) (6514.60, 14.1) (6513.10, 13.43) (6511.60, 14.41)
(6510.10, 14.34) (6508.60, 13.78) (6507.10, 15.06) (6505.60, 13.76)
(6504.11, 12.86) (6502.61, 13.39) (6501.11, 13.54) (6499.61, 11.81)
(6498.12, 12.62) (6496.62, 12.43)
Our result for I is 1.5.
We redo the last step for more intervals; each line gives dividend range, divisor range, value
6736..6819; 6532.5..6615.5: 0.74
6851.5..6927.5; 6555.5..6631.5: 0.81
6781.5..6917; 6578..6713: 0.85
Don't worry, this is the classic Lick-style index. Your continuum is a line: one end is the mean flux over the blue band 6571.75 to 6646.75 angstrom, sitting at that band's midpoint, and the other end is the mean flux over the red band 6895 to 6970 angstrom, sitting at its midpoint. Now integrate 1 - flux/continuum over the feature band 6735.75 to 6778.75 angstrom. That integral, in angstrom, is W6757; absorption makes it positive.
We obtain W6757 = 9.6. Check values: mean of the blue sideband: 13.3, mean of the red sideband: 12.2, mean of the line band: 9.95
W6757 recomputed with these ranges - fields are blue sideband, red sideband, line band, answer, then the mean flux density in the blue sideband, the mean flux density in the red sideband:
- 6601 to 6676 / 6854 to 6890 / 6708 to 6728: 3.2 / 12.5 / 9.71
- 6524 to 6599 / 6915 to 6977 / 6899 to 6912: 2.3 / 14.3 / 12.8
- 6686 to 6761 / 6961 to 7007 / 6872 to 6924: 8.8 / 10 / 14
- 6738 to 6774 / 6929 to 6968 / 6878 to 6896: 2.8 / 9.88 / 13.3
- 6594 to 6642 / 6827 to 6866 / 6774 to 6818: 2.5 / 13.2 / 9.37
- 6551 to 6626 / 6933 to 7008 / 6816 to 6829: 4.2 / 13.7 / 13.7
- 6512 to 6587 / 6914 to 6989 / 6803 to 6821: 5.2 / 14.3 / 13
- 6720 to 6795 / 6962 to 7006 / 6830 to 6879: 8.7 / 9.76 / 14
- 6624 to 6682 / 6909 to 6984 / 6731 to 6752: 4.2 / 11.9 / 12.8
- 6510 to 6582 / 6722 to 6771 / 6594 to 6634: -2.0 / 14.3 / 9.79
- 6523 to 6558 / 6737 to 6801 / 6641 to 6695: 2.5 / 14.6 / 9.8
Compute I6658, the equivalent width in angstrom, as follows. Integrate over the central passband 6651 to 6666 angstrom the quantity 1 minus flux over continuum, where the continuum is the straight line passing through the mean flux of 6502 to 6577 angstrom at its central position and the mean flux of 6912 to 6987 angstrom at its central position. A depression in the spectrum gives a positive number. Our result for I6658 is 2.74 angstrom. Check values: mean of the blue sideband 14.3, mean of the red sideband 12.9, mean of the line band 11.4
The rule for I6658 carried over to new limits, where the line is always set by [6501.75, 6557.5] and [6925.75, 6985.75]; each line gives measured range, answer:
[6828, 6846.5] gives 5.50 angstrom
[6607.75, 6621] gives 0.71 angstrom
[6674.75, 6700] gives 5.98 angstrom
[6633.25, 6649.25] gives 1.96 angstrom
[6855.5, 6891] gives 9.93 angstrom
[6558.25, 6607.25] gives 1.24 angstrom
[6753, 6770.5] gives 4.88 angstrom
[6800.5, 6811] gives 3.15 angstrom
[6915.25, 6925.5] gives 1.94 angstrom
